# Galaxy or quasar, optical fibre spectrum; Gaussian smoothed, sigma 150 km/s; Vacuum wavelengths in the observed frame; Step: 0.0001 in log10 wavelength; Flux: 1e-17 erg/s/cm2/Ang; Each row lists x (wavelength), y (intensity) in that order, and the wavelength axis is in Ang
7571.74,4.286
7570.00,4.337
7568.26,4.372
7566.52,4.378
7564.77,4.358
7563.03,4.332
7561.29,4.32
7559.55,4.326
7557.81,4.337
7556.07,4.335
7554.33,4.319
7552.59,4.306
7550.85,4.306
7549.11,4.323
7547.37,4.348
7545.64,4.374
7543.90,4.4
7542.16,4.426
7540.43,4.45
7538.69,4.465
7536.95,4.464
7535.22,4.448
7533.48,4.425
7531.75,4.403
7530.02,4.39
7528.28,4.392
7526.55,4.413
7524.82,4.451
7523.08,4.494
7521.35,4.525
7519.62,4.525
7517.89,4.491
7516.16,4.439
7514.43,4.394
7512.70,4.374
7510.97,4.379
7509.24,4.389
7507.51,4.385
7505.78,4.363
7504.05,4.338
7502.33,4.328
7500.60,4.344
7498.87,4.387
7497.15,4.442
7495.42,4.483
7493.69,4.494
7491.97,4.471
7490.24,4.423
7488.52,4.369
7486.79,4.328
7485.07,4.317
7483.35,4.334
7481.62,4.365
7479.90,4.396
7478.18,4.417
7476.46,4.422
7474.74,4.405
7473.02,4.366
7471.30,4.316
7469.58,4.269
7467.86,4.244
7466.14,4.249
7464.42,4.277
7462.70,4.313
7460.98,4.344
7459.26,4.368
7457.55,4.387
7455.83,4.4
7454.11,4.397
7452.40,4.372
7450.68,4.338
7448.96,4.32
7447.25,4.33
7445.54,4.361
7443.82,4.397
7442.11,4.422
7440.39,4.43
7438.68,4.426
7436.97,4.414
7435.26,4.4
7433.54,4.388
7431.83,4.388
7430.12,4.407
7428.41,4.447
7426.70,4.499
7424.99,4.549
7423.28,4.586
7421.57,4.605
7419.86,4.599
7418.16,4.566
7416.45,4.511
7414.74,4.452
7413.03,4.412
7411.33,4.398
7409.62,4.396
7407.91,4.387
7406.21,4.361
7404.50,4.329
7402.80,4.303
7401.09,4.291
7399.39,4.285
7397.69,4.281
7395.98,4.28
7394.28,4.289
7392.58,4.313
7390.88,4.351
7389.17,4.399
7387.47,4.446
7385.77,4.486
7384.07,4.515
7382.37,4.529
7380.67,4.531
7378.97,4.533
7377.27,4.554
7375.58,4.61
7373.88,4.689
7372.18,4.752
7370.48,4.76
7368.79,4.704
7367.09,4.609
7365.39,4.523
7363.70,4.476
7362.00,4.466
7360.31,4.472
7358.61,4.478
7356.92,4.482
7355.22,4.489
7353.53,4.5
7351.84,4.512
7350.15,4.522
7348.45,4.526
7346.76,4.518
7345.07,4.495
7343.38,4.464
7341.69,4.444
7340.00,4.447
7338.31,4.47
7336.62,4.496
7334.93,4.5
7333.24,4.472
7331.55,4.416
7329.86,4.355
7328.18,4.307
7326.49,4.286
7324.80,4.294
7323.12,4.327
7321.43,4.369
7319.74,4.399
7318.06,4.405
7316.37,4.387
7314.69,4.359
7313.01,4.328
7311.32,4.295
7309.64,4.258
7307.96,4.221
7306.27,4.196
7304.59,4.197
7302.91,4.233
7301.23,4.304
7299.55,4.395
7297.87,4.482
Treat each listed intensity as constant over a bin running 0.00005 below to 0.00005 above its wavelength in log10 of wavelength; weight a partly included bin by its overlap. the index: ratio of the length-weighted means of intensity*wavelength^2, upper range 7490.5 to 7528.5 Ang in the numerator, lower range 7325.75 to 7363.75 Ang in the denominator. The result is 1.04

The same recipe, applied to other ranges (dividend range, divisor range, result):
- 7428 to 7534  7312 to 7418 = 1.02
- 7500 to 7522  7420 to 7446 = 1.01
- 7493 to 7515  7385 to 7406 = 1.04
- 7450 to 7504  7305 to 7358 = 1.03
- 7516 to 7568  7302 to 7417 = 1.04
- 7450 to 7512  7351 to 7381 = 0.99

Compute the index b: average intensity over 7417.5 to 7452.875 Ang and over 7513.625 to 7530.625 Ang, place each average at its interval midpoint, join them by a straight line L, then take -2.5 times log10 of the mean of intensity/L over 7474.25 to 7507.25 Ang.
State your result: 0.014 mag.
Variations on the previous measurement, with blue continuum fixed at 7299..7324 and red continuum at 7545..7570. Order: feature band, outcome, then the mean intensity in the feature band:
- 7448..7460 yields -0.011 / 4.37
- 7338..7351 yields -0.042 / 4.49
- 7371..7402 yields -0.033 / 4.45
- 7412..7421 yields -0.046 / 4.51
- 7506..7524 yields -0.025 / 4.44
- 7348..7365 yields -0.043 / 4.49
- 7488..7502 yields -0.023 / 4.42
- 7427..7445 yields -0.022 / 4.41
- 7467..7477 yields -0.002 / 4.34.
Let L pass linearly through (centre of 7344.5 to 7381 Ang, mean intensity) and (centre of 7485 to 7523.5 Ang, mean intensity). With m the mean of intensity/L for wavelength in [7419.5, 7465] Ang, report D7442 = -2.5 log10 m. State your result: 0.02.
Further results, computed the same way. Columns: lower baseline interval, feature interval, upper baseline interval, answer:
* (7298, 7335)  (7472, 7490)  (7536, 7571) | -0.01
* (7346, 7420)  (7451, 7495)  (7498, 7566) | 0.02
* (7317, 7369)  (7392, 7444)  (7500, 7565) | 0.00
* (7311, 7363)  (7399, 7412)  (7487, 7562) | 0.02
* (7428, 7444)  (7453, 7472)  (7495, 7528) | 0.02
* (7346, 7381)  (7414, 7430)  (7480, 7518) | -0.01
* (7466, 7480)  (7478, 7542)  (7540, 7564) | -0.02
